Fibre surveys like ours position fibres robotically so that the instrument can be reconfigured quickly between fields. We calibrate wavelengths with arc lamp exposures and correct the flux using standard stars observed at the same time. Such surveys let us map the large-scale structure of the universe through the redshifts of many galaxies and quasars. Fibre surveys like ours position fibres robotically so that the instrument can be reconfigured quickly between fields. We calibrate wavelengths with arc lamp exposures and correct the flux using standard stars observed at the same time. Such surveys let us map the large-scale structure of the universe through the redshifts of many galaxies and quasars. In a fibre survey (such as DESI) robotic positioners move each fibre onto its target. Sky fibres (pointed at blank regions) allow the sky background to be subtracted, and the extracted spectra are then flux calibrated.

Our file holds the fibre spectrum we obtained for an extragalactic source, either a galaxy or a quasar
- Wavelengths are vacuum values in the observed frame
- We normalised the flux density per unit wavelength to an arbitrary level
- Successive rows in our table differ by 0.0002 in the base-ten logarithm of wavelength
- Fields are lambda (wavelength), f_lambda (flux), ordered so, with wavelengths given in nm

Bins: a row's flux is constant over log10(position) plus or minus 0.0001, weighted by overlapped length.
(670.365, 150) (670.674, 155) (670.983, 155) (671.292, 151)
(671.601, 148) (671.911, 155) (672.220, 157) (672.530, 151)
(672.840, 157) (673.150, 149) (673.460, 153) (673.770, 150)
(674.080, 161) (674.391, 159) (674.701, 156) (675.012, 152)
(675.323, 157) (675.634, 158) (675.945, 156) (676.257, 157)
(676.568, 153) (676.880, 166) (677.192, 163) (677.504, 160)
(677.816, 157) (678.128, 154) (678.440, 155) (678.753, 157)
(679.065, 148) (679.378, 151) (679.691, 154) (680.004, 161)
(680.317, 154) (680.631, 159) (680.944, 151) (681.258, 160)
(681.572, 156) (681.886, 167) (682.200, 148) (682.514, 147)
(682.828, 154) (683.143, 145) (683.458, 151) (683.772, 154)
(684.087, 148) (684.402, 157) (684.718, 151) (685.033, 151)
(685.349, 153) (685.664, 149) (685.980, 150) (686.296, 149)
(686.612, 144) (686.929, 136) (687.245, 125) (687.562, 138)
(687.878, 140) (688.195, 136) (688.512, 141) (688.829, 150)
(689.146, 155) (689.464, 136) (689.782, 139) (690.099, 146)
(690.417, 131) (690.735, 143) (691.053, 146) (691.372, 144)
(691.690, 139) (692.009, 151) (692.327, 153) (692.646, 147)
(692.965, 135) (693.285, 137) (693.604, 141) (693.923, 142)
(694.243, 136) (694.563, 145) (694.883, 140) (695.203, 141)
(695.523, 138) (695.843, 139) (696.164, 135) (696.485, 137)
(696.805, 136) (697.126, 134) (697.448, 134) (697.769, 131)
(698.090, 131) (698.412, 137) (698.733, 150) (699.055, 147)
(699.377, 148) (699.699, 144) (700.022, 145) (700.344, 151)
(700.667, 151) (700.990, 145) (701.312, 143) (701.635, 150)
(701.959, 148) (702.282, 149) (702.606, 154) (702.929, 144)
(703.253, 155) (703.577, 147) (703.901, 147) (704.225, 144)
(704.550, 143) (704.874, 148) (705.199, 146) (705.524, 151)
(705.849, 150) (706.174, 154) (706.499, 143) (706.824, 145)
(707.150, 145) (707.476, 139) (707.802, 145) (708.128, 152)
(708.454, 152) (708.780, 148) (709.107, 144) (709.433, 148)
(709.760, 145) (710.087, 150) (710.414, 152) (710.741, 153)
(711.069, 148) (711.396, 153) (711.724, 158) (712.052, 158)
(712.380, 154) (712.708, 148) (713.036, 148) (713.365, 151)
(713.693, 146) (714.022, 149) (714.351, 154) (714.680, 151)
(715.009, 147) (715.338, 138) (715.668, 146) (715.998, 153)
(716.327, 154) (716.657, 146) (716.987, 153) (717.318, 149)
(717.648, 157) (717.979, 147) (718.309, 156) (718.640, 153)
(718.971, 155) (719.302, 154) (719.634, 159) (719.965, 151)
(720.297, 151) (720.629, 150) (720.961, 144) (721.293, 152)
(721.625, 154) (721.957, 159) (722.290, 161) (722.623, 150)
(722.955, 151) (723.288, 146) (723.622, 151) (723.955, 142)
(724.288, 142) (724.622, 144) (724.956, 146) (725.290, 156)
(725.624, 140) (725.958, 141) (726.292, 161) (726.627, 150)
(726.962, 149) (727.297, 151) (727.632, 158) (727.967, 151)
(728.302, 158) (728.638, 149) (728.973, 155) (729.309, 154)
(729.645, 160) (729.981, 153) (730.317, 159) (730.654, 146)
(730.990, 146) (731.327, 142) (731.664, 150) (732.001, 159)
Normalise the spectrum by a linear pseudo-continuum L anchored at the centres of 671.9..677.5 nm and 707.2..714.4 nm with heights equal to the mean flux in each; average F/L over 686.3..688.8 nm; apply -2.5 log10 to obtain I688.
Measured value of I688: 0.114 mag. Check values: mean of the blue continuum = 156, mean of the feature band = 139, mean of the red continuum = 150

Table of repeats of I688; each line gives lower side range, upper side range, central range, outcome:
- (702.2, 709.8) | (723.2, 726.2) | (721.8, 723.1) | -0.07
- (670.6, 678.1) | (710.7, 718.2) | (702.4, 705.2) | 0.03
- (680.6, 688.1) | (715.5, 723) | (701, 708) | 0.03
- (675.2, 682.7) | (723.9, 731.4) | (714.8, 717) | 0.03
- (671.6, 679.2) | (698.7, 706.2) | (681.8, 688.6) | 0.04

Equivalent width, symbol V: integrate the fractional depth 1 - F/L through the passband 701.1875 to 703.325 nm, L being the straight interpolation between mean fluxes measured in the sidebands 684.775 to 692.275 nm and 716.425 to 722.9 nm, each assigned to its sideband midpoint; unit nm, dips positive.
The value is -0.02 nm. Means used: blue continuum 143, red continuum 153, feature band 149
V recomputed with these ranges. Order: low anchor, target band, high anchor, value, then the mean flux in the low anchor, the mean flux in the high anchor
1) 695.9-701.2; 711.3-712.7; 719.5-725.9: -0.088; 141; 150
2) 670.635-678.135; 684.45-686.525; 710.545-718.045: 0.048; 156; 151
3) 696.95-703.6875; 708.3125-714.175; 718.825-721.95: -0.052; 145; 153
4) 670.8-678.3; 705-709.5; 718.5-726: 0.138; 156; 150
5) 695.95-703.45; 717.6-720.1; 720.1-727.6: -0.092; 143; 150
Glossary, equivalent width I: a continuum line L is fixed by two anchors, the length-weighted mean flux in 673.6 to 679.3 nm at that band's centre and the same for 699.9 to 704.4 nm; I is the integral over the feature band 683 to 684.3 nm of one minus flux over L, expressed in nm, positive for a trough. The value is 0.04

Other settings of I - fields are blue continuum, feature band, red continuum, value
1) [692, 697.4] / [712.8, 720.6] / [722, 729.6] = -0.17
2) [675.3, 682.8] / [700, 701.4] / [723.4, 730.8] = 0.06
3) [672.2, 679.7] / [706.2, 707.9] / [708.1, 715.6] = 0.07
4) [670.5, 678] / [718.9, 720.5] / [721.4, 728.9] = -0.03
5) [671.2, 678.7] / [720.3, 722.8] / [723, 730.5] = -0.03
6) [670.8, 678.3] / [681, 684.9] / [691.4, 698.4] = -0.11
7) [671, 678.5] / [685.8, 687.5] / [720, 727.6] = 0.15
